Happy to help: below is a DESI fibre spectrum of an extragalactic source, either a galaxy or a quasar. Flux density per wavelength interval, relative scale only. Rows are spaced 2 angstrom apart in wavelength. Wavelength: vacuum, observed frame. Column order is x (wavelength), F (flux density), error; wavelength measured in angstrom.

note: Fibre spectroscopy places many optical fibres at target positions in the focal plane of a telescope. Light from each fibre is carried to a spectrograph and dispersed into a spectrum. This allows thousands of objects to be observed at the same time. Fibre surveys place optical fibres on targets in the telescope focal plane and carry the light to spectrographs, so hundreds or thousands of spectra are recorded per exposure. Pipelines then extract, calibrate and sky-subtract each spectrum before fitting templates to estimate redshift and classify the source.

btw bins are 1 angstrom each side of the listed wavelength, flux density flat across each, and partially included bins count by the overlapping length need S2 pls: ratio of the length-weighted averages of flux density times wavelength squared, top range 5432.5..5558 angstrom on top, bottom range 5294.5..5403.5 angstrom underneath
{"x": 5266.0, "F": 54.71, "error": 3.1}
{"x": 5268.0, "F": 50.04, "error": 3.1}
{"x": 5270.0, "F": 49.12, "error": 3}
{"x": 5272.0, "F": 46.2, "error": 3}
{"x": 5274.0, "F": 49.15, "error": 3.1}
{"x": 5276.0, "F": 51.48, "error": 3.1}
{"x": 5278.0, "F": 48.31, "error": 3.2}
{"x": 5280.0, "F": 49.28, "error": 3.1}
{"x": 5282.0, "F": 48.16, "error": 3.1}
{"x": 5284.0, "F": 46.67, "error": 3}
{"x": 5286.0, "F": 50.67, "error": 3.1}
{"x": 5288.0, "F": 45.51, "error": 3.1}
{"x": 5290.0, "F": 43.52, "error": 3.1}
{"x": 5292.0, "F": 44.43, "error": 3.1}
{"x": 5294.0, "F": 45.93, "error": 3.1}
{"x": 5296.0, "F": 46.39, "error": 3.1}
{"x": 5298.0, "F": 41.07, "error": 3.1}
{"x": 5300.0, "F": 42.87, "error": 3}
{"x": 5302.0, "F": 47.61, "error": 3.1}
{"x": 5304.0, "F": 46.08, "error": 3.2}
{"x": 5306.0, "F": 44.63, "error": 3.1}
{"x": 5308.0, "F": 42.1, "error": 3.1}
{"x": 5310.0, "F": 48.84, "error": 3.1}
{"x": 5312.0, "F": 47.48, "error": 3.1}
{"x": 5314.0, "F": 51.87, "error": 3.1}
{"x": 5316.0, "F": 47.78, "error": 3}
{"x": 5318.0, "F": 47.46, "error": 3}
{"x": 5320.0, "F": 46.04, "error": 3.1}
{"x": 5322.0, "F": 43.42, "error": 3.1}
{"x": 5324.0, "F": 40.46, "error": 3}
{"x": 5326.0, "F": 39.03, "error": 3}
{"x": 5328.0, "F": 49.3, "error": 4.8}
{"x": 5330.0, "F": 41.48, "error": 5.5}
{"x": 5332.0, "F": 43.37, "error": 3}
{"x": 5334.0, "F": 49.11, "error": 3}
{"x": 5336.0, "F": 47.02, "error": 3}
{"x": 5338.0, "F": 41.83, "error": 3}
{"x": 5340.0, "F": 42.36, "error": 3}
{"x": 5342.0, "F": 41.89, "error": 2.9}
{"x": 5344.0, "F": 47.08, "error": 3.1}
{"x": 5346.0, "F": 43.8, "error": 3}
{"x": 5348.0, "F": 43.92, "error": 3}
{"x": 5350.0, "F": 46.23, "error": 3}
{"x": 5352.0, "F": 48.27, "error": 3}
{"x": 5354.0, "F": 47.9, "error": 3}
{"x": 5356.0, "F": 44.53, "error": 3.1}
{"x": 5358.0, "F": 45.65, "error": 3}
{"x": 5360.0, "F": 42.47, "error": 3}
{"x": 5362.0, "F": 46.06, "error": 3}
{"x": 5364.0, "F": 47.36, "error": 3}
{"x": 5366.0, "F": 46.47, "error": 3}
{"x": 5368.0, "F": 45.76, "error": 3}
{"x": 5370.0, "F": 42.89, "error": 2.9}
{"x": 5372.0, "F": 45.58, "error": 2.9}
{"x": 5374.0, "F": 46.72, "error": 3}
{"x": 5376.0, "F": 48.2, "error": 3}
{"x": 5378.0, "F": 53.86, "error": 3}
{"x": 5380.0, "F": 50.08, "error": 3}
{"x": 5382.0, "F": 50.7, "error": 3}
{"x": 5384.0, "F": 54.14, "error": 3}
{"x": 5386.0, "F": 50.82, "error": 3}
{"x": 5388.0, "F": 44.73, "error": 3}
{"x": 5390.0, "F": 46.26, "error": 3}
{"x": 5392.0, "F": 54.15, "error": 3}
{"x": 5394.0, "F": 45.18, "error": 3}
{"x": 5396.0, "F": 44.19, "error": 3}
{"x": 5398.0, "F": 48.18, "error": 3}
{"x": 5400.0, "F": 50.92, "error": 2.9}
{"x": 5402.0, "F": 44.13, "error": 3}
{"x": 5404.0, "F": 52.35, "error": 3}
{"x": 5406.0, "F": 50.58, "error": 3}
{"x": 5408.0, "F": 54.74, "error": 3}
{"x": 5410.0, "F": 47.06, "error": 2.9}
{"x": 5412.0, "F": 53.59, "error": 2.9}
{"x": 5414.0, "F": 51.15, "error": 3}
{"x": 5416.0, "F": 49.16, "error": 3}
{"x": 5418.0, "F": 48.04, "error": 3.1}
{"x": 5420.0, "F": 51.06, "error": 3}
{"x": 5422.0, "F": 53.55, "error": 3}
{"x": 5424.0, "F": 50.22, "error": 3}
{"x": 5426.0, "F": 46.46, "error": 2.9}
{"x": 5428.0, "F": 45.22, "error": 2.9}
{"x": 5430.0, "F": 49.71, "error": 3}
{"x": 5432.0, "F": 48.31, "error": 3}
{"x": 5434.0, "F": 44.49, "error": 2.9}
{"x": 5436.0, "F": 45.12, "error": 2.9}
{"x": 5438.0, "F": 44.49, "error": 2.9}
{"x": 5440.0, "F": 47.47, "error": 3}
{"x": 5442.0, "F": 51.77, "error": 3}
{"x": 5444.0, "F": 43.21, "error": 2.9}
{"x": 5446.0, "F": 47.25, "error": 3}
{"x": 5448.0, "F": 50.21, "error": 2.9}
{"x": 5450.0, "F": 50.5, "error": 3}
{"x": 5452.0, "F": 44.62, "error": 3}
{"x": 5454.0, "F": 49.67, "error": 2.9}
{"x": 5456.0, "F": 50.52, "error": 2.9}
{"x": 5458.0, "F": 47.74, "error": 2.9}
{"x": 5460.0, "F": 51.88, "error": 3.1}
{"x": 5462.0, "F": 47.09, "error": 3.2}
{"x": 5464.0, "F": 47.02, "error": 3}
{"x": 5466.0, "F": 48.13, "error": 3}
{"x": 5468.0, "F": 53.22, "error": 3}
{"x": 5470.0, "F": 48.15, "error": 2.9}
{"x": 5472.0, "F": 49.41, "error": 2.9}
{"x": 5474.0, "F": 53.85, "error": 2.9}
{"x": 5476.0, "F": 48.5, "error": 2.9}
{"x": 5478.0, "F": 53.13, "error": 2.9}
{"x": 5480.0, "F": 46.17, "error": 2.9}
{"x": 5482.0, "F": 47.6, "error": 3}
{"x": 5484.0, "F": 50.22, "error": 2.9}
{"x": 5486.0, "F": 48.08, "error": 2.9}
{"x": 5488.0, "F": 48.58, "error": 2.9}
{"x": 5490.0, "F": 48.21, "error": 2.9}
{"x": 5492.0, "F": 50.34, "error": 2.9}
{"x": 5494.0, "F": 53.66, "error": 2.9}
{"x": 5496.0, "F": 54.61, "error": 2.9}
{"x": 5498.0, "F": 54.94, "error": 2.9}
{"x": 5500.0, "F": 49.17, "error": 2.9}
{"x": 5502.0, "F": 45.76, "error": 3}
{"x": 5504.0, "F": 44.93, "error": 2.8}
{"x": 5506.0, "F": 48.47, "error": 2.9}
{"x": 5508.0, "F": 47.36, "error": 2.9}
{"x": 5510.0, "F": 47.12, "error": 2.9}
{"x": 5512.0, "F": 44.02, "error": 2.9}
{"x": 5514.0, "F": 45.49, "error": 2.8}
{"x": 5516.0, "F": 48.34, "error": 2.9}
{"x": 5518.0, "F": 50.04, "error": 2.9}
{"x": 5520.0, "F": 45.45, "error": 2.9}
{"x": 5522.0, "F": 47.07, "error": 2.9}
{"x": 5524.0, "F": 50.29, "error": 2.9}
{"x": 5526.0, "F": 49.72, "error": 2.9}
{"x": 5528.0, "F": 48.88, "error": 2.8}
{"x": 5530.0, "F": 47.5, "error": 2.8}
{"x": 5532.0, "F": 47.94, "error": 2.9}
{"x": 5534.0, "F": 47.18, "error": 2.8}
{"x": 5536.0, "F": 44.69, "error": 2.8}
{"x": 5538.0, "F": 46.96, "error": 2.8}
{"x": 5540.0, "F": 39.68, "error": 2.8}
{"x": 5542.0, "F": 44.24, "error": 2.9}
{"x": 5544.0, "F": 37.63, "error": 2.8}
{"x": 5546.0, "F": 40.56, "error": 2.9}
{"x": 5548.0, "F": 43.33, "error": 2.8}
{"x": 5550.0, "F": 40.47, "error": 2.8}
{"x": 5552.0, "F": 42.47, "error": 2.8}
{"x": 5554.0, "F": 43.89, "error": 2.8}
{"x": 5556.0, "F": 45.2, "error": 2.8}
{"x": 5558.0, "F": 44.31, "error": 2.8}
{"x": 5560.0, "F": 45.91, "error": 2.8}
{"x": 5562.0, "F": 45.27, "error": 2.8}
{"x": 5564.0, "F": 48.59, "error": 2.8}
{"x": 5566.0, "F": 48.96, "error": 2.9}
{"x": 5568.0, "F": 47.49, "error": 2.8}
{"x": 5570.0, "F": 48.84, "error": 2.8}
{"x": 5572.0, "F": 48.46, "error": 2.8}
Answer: 1.08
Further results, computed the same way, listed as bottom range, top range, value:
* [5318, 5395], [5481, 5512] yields 1.12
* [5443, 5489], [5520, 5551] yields 0.95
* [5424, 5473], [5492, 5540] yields 1.03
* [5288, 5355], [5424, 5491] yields 1.13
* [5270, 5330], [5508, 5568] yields 1.08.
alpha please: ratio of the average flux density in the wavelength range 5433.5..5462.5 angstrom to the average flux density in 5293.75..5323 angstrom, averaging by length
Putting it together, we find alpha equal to 1.04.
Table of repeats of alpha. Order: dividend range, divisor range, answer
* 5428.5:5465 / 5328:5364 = 1.06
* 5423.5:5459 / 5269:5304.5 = 1.02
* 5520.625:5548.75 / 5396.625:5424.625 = 0.90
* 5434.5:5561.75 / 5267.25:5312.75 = 1.01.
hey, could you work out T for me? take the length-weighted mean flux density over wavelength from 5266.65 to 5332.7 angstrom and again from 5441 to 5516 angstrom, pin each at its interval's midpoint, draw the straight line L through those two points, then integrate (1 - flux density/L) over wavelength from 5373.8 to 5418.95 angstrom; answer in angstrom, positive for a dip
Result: -1.8 angstrom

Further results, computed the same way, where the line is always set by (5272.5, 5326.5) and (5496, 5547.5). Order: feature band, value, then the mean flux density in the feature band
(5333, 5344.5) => 0.4 angstrom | 44.8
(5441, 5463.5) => -1.0 angstrom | 48.6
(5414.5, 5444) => -1.0 angstrom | 48.1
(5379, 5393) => -1.1 angstrom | 50.1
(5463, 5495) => -2.1 angstrom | 49.6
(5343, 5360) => 0.2 angstrom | 45.7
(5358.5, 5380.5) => -0.2 angstrom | 46.8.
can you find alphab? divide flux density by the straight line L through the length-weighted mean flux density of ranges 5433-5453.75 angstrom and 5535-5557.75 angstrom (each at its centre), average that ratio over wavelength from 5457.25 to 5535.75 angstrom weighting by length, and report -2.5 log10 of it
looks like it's -0.094 mag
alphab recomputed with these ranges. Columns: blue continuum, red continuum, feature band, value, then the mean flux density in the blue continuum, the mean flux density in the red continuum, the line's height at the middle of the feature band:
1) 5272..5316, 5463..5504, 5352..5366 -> 0.04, 46.8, 49.8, 47.8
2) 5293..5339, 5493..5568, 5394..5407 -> -0.06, 45.3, 46.5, 45.8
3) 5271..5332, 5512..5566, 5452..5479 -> -0.09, 46.1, 45.5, 45.7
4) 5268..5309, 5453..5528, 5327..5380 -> 0.04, 46.5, 49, 47.3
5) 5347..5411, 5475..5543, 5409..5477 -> -0.02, 47.8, 48.1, 47.9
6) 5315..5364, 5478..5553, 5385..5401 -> -0.06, 44.9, 47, 45.6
